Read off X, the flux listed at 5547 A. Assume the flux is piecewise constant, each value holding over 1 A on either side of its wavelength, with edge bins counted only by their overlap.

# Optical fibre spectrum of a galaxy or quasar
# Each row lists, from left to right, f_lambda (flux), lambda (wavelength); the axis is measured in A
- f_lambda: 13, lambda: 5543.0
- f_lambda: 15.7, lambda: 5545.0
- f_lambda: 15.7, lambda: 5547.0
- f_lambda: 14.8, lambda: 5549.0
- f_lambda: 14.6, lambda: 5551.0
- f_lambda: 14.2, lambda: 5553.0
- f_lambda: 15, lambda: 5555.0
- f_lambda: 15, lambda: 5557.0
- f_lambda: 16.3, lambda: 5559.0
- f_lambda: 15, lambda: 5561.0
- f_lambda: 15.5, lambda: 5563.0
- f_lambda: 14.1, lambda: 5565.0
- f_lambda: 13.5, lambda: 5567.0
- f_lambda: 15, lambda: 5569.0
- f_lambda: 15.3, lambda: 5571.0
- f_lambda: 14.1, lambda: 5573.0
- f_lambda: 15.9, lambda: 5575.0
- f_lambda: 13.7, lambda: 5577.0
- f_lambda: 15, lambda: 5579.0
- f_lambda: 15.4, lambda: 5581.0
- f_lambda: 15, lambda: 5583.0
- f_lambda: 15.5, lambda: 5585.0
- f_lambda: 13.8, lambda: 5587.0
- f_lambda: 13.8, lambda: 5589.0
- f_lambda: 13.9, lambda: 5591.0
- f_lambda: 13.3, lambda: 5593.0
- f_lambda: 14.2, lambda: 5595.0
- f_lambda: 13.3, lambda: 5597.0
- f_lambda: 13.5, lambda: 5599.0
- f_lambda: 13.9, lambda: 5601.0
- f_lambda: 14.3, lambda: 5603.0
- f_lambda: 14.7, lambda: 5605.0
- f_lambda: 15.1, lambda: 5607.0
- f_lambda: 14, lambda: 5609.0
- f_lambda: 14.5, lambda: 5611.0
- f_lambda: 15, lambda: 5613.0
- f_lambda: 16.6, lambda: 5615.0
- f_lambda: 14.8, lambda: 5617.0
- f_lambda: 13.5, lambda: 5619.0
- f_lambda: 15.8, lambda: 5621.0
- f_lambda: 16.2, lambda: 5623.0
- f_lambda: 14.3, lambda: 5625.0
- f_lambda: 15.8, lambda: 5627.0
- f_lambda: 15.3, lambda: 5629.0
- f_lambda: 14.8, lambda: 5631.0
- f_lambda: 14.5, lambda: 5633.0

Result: 15.7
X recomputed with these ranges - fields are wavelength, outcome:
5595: 14.2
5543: 13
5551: 14.6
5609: 14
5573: 14.1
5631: 14.8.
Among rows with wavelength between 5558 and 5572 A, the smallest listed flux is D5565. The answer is 13.5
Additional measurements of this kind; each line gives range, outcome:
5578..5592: 13.8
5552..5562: 14.2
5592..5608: 13.3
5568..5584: 13.7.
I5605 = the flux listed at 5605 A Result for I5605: 14.7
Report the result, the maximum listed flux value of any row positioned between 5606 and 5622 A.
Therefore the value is 16.6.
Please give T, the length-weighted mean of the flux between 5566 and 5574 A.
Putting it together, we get 14.5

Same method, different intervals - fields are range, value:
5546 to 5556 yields 14.9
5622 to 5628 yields 15.4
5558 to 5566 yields 15.2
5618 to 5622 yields 14.7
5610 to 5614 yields 14.8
